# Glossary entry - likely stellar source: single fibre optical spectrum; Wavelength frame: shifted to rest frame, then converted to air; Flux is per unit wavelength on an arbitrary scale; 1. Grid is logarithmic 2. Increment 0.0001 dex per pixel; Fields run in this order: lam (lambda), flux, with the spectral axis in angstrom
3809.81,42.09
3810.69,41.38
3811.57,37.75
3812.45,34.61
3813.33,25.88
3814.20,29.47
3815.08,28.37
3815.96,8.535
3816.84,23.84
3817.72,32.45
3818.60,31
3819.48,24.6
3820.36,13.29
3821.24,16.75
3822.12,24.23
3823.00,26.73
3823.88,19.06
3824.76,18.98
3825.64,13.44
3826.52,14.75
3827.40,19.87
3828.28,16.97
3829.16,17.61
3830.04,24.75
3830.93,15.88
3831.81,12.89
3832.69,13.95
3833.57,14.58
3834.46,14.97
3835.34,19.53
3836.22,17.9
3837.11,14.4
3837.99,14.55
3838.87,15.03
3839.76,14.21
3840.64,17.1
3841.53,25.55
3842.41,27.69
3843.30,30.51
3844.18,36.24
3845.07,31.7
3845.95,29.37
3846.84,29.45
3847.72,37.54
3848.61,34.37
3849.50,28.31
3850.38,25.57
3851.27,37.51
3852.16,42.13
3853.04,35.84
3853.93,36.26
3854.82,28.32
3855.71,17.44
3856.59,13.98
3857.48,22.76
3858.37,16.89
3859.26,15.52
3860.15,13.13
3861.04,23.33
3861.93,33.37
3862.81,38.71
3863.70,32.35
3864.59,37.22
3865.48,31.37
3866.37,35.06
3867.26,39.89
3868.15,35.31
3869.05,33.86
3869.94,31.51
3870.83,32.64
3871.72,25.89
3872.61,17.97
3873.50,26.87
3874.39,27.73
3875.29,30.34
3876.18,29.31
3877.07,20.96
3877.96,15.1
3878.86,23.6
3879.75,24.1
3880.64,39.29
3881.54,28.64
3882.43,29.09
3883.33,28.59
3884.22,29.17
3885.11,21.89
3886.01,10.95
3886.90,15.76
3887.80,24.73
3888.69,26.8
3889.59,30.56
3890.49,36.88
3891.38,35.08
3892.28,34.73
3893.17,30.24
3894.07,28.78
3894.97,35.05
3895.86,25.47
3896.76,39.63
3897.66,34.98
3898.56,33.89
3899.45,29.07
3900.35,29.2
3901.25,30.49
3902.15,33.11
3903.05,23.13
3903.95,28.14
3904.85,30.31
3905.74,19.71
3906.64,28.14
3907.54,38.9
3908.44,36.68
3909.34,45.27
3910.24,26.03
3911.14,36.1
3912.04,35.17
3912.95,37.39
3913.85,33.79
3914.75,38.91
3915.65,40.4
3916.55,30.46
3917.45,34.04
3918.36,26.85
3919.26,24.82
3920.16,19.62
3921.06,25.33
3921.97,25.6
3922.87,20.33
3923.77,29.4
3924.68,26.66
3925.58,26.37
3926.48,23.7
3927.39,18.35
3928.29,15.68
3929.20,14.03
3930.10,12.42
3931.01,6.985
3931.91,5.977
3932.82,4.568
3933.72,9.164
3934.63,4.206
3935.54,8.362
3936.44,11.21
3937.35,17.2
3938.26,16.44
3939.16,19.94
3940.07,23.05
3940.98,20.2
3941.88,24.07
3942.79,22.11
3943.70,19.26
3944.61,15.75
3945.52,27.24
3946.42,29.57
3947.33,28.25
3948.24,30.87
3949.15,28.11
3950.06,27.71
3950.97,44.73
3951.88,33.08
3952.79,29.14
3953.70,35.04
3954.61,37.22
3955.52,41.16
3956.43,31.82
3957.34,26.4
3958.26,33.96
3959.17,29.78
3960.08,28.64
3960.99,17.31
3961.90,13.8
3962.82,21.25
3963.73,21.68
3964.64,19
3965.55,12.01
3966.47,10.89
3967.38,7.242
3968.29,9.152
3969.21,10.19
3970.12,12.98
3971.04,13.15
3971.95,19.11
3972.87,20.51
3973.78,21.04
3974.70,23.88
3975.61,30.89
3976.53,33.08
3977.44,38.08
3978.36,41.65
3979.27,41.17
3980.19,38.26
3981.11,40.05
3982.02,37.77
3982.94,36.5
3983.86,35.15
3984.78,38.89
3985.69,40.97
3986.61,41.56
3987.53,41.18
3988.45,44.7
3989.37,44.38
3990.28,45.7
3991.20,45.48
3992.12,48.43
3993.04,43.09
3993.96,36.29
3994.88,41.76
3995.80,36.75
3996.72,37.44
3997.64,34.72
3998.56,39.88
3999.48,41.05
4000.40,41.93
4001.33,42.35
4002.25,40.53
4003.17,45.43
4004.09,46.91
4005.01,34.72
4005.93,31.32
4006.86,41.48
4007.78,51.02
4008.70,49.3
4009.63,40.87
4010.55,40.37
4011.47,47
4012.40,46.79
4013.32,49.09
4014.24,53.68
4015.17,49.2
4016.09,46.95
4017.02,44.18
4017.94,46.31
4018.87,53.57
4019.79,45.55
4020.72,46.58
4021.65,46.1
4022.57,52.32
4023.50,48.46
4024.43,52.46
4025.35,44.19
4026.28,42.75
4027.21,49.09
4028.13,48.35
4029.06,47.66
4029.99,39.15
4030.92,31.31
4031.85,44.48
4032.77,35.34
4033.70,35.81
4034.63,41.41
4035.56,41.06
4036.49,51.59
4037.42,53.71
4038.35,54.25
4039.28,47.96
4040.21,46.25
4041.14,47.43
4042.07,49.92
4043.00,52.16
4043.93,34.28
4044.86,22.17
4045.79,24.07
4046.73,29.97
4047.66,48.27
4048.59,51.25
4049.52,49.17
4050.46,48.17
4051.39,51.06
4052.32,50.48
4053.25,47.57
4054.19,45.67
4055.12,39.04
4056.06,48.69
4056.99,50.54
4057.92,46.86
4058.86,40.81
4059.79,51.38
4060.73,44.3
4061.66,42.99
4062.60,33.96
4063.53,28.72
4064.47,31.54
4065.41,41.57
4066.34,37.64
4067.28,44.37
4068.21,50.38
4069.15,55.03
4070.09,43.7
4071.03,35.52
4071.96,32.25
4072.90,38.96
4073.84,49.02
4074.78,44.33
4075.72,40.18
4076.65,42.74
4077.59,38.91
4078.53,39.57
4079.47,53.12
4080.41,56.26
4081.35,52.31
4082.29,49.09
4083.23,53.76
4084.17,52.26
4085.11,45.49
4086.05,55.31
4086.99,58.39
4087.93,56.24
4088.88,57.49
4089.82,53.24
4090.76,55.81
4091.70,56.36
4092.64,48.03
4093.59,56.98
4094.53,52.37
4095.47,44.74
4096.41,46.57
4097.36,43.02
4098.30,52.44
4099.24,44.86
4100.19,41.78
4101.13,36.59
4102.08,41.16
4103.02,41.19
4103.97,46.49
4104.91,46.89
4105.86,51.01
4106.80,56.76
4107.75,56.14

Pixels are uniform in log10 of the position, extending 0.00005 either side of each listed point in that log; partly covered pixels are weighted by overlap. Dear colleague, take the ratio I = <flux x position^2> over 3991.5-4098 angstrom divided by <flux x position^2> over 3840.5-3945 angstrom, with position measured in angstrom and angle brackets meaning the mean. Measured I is 1.8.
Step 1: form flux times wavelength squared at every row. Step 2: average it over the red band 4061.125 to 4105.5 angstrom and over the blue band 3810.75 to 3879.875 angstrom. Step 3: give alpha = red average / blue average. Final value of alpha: 2.07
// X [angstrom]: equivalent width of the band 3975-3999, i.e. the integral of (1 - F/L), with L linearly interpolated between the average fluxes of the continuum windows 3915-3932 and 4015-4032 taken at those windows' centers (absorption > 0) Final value -1.2 angstrom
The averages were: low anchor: 23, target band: 39.7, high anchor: 46.2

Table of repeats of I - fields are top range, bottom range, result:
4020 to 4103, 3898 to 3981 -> 1.93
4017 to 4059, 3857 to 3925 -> 1.66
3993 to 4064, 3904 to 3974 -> 1.94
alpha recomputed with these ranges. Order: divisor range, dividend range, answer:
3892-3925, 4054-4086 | 1.55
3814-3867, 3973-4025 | 1.89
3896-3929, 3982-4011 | 1.45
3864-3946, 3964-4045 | 1.58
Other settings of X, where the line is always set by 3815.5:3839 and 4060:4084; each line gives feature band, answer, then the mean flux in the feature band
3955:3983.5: 6.7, 25.3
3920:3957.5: 9.7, 22.3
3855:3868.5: -3.0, 27.1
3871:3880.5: -0.6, 24.9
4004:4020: -3.5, 45.4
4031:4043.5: -1.8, 45.8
